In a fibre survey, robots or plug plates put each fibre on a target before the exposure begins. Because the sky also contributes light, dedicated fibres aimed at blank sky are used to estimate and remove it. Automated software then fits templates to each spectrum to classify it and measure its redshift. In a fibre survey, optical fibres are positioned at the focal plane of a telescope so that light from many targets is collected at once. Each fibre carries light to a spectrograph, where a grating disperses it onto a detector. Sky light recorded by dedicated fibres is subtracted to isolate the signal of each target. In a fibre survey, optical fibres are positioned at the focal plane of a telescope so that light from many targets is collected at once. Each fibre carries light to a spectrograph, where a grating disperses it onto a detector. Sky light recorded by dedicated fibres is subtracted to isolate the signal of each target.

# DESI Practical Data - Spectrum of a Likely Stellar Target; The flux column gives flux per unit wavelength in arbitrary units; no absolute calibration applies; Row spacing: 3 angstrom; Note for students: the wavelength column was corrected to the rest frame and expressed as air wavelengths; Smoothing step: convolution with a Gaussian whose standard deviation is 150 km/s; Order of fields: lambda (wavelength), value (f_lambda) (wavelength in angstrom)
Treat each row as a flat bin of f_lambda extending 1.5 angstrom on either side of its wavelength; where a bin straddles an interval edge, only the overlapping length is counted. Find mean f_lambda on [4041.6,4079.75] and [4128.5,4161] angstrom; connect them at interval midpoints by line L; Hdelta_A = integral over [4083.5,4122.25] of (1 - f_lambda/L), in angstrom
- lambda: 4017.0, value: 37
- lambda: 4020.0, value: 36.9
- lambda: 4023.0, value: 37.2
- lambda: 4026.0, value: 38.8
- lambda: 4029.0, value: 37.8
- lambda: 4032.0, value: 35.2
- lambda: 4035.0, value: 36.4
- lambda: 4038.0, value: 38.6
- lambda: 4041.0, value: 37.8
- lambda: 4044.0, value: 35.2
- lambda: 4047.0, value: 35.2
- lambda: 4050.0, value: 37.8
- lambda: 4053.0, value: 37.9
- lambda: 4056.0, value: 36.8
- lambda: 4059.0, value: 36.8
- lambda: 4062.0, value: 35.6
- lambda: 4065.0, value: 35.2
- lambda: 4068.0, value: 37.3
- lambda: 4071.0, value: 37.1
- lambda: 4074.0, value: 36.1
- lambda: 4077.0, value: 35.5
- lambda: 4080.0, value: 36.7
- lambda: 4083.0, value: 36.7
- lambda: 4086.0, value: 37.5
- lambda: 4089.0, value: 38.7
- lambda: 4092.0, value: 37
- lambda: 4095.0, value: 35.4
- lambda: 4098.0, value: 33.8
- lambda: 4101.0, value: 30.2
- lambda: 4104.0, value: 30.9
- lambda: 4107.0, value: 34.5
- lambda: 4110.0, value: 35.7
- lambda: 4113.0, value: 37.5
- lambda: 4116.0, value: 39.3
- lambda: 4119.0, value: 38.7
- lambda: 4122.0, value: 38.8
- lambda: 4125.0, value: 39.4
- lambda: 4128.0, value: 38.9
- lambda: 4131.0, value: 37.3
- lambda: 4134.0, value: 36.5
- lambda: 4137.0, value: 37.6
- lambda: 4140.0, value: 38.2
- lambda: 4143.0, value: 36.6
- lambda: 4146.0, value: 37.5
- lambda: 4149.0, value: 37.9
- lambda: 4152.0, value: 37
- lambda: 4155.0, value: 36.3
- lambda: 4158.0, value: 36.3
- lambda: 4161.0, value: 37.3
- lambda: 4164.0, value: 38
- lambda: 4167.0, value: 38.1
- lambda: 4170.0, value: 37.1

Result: 0.9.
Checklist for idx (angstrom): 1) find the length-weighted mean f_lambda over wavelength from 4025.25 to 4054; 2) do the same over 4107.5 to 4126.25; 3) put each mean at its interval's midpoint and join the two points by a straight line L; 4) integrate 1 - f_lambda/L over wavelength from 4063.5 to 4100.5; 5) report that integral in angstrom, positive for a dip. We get 1.3 angstrom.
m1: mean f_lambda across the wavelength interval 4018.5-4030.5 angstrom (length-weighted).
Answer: 37.7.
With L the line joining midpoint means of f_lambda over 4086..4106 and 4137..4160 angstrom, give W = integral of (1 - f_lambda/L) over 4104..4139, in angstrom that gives -1.5 angstrom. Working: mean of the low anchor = 34.6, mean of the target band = 37.4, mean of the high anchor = 37.1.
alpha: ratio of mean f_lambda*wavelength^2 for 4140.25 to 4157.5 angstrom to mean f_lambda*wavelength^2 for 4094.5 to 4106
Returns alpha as 1.2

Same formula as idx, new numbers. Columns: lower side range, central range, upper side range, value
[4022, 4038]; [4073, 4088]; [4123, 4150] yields 0.36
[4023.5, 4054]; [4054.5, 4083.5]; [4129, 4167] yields 0.58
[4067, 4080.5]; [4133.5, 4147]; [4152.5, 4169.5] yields -0.11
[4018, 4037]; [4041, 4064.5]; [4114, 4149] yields 0.52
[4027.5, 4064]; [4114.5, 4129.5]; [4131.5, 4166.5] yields -0.78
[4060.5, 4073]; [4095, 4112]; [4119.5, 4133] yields 1.95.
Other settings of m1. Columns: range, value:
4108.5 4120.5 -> 37.8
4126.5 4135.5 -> 37.6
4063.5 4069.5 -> 36.2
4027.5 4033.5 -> 36.5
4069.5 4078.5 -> 36.2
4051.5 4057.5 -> 37.3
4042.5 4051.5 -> 36.1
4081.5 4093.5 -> 37.5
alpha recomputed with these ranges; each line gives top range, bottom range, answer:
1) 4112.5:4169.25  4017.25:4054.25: 1.07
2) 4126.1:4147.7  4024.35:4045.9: 1.06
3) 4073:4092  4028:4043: 1.02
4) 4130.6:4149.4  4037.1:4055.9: 1.06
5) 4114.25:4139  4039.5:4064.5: 1.09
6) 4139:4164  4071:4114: 1.08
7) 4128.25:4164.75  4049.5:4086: 1.06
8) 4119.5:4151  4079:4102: 1.08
